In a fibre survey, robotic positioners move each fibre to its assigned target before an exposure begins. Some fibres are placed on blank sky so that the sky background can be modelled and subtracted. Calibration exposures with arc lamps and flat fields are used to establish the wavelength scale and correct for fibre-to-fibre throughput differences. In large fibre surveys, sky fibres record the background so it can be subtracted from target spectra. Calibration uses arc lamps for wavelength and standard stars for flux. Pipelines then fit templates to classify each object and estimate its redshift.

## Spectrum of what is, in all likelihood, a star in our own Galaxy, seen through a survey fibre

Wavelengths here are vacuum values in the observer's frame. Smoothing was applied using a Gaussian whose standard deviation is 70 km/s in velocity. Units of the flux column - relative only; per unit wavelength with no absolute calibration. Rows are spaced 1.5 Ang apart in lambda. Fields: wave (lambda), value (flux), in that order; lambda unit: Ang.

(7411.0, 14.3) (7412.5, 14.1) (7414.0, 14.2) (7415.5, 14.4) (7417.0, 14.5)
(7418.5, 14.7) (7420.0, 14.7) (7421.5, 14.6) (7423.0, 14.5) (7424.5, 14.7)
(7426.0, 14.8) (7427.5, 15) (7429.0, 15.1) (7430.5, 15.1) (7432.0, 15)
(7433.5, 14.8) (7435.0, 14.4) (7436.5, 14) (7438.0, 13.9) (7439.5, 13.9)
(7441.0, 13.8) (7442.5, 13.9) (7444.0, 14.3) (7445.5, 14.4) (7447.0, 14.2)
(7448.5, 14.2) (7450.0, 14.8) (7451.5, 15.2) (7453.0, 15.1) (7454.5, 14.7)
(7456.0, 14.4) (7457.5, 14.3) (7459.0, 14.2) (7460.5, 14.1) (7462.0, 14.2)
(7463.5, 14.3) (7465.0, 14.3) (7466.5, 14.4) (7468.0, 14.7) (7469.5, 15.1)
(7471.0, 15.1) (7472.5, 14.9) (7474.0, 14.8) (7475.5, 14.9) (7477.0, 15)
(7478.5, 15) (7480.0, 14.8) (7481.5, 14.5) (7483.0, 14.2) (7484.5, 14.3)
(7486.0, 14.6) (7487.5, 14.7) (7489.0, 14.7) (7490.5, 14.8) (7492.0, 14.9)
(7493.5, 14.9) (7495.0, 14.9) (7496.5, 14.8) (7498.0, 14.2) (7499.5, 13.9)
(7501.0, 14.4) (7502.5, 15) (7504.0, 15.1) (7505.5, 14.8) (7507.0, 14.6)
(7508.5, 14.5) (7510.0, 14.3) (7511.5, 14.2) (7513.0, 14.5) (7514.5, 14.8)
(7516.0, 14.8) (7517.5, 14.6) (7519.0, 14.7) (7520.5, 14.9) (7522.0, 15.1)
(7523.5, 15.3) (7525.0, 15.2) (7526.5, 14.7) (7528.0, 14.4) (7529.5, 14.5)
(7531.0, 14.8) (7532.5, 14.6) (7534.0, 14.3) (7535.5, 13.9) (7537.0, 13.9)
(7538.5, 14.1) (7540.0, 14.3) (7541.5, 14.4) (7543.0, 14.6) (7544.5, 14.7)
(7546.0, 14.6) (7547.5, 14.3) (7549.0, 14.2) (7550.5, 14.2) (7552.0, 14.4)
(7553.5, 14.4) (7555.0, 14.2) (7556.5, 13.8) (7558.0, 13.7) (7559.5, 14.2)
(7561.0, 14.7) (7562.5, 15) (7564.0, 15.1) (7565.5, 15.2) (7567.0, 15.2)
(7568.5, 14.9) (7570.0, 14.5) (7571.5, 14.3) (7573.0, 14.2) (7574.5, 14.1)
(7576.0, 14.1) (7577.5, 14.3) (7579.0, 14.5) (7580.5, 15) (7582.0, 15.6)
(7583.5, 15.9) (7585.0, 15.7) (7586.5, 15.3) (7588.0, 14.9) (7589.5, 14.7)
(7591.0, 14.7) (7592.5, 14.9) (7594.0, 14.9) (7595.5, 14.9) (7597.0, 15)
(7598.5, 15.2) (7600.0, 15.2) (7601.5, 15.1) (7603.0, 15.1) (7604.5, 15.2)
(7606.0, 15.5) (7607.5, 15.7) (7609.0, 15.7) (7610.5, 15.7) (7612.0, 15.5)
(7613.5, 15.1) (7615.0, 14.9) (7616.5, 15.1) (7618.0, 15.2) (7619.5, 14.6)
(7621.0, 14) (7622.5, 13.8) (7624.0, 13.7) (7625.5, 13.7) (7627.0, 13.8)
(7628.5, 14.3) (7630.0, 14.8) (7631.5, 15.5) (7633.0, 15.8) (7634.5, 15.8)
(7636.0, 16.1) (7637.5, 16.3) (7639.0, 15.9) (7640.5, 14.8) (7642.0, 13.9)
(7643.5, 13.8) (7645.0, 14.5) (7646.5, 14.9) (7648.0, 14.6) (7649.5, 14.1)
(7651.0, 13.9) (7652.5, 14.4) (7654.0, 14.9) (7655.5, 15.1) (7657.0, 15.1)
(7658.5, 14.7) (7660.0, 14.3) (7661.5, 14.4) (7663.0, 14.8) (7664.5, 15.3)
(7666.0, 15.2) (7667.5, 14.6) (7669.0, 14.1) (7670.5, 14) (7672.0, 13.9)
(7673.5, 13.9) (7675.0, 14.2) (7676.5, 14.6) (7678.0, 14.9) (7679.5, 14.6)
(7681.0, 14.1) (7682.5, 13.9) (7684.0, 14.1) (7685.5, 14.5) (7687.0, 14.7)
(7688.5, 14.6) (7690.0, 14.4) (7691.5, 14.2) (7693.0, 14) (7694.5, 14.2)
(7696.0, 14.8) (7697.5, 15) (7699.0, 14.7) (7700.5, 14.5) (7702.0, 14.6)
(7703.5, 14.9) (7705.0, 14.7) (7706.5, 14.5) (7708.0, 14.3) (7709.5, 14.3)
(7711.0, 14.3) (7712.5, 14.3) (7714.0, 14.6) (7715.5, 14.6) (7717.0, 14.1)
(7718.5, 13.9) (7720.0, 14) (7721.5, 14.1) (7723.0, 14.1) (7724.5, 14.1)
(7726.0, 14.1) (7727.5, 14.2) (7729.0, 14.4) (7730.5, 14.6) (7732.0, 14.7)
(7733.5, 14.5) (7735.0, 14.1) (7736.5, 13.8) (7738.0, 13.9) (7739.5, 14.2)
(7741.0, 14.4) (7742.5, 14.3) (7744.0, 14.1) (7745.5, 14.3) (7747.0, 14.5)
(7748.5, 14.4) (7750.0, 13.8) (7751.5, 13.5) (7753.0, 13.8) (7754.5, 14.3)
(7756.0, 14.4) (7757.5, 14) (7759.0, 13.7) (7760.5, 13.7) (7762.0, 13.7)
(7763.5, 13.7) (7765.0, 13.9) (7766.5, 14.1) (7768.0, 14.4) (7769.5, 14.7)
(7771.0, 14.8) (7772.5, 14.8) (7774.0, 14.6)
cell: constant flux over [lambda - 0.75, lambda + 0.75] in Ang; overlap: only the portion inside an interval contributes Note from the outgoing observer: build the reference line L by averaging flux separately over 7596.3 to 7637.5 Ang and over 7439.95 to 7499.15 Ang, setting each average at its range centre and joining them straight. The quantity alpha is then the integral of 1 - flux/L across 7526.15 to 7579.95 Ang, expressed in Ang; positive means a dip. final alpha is 1.5 Ang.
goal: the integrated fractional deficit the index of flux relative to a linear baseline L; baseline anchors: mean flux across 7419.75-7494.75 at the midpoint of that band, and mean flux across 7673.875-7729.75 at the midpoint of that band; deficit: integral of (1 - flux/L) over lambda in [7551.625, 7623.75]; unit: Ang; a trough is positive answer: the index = -1.9 Ang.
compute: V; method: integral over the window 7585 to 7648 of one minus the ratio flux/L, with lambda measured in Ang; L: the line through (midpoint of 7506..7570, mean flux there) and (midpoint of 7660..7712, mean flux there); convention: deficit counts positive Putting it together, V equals -2.0 Ang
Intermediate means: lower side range 14.5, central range 15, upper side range 14.5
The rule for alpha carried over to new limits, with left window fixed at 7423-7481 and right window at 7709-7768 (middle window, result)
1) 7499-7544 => -0.3 Ang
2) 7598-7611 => -0.9 Ang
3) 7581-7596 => -0.8 Ang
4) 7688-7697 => -0.1 Ang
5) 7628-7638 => -0.9 Ang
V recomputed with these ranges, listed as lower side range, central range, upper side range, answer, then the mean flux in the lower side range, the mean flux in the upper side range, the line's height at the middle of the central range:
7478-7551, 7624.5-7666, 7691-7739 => -1.1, 14.6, 14.3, 14.4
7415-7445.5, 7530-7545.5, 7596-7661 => 0.4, 14.5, 14.9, 14.7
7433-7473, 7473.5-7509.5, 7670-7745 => -0.7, 14.4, 14.3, 14.4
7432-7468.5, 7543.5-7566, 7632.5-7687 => 0.1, 14.4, 14.7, 14.5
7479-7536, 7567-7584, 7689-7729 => -0.2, 14.6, 14.4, 14.5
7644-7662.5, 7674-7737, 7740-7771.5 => -0.2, 14.6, 14.1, 14.3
